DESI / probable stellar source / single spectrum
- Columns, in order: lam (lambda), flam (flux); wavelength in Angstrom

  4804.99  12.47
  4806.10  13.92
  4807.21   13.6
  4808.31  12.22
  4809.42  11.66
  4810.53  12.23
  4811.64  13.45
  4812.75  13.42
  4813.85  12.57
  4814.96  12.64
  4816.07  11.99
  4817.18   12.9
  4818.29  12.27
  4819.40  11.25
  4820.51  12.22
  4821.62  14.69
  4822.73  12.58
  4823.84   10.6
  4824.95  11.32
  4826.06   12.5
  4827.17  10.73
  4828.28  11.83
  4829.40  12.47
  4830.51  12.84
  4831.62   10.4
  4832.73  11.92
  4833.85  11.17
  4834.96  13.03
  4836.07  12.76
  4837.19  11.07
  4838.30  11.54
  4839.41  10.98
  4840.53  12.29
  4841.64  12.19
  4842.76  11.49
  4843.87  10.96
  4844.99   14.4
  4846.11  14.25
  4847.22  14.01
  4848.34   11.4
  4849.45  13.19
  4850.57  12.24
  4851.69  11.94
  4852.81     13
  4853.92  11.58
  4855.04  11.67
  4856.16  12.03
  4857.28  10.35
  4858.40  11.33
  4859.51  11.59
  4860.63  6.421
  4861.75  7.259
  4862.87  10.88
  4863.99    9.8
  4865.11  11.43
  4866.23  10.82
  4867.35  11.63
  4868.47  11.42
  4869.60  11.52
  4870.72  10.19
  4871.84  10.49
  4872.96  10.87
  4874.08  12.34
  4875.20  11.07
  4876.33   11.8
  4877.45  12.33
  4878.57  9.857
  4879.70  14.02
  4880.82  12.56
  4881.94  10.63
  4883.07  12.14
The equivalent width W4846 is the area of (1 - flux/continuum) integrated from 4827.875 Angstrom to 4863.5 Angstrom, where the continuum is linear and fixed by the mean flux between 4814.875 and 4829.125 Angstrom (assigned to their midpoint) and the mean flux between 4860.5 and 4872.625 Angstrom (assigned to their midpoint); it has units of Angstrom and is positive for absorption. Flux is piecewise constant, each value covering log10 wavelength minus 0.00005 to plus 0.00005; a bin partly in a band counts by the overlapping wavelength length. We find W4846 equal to -1.7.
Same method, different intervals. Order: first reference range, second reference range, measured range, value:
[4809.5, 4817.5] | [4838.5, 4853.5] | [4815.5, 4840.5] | 1.2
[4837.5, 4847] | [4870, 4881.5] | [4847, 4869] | 1.5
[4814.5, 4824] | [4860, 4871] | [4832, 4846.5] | -0.9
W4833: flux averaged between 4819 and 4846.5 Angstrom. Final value 12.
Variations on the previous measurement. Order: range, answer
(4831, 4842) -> 11.7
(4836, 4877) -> 11.4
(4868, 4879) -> 11.2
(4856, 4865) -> 9.94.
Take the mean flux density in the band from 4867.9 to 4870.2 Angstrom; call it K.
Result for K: 11.4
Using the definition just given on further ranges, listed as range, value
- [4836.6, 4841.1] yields 11.5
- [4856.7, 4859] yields 10.9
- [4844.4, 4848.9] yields 13.5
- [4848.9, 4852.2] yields 12.4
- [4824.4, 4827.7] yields 11.5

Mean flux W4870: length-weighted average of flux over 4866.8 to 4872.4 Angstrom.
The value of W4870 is 11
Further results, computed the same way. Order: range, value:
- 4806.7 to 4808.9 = 12.9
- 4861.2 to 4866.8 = 10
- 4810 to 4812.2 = 12.8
